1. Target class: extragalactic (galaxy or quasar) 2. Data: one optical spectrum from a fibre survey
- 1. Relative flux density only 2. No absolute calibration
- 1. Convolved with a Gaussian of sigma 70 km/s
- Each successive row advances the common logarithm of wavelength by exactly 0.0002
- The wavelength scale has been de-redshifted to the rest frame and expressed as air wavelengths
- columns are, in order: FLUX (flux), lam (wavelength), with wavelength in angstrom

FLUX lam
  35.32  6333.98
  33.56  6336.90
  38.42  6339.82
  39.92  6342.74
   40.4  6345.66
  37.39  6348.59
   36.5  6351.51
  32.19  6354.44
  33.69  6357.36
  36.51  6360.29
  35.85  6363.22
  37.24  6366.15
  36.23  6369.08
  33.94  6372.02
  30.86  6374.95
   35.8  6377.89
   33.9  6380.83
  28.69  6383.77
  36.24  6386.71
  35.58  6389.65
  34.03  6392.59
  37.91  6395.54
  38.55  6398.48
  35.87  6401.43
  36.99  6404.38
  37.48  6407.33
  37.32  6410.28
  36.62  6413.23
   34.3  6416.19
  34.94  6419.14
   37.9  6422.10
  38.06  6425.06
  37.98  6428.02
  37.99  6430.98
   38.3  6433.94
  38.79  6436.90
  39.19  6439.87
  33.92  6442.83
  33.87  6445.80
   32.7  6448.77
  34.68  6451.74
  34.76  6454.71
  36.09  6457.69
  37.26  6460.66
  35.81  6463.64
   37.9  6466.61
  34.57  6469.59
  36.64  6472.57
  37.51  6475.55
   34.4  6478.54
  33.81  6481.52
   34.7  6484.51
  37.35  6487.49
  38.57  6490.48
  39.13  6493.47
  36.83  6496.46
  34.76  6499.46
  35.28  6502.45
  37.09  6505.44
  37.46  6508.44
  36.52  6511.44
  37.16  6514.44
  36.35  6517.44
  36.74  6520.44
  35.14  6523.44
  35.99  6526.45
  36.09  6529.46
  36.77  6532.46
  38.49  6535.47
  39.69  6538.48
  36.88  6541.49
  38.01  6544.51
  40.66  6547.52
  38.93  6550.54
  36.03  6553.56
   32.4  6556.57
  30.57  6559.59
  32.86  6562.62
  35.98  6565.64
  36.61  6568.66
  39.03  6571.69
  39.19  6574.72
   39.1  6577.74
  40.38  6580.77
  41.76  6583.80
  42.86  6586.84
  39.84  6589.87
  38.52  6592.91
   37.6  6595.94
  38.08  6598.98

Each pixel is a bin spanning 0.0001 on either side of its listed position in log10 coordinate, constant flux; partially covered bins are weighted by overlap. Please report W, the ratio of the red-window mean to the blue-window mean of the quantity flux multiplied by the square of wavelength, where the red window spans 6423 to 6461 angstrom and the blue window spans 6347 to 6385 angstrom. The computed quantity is 1.08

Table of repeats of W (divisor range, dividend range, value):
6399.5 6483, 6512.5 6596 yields 1.07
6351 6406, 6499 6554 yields 1.11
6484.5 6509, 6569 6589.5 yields 1.12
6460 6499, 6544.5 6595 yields 1.07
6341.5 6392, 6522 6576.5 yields 1.10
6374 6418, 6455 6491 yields 1.04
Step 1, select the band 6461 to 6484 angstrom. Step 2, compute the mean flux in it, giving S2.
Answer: 35.8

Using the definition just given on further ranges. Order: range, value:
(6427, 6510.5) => 36.3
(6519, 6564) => 36.4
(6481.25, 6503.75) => 36.4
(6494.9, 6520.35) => 36.5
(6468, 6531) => 36.3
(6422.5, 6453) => 36.6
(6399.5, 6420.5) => 36.3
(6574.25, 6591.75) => 40.6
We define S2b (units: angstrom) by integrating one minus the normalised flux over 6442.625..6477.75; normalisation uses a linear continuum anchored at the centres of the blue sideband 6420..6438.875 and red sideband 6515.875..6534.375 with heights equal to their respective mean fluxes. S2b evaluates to 1.8 angstrom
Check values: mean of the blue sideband 38.1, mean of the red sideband 36.2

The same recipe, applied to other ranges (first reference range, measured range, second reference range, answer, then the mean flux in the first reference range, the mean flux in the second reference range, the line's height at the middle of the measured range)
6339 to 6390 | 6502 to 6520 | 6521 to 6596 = 0.2 angstrom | 35.5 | 37.6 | 37.1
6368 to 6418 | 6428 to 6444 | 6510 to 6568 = -1.0 angstrom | 35.3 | 36.4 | 35.6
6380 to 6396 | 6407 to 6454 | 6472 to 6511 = -1.8 angstrom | 34.2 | 36.4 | 35.1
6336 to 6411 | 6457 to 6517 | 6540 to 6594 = 0.8 angstrom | 35.8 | 37.7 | 36.9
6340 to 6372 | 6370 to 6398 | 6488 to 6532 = 1.7 angstrom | 36.5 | 36.7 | 36.6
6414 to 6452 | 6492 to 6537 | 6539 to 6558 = 0.5 angstrom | 36.4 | 37.3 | 37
